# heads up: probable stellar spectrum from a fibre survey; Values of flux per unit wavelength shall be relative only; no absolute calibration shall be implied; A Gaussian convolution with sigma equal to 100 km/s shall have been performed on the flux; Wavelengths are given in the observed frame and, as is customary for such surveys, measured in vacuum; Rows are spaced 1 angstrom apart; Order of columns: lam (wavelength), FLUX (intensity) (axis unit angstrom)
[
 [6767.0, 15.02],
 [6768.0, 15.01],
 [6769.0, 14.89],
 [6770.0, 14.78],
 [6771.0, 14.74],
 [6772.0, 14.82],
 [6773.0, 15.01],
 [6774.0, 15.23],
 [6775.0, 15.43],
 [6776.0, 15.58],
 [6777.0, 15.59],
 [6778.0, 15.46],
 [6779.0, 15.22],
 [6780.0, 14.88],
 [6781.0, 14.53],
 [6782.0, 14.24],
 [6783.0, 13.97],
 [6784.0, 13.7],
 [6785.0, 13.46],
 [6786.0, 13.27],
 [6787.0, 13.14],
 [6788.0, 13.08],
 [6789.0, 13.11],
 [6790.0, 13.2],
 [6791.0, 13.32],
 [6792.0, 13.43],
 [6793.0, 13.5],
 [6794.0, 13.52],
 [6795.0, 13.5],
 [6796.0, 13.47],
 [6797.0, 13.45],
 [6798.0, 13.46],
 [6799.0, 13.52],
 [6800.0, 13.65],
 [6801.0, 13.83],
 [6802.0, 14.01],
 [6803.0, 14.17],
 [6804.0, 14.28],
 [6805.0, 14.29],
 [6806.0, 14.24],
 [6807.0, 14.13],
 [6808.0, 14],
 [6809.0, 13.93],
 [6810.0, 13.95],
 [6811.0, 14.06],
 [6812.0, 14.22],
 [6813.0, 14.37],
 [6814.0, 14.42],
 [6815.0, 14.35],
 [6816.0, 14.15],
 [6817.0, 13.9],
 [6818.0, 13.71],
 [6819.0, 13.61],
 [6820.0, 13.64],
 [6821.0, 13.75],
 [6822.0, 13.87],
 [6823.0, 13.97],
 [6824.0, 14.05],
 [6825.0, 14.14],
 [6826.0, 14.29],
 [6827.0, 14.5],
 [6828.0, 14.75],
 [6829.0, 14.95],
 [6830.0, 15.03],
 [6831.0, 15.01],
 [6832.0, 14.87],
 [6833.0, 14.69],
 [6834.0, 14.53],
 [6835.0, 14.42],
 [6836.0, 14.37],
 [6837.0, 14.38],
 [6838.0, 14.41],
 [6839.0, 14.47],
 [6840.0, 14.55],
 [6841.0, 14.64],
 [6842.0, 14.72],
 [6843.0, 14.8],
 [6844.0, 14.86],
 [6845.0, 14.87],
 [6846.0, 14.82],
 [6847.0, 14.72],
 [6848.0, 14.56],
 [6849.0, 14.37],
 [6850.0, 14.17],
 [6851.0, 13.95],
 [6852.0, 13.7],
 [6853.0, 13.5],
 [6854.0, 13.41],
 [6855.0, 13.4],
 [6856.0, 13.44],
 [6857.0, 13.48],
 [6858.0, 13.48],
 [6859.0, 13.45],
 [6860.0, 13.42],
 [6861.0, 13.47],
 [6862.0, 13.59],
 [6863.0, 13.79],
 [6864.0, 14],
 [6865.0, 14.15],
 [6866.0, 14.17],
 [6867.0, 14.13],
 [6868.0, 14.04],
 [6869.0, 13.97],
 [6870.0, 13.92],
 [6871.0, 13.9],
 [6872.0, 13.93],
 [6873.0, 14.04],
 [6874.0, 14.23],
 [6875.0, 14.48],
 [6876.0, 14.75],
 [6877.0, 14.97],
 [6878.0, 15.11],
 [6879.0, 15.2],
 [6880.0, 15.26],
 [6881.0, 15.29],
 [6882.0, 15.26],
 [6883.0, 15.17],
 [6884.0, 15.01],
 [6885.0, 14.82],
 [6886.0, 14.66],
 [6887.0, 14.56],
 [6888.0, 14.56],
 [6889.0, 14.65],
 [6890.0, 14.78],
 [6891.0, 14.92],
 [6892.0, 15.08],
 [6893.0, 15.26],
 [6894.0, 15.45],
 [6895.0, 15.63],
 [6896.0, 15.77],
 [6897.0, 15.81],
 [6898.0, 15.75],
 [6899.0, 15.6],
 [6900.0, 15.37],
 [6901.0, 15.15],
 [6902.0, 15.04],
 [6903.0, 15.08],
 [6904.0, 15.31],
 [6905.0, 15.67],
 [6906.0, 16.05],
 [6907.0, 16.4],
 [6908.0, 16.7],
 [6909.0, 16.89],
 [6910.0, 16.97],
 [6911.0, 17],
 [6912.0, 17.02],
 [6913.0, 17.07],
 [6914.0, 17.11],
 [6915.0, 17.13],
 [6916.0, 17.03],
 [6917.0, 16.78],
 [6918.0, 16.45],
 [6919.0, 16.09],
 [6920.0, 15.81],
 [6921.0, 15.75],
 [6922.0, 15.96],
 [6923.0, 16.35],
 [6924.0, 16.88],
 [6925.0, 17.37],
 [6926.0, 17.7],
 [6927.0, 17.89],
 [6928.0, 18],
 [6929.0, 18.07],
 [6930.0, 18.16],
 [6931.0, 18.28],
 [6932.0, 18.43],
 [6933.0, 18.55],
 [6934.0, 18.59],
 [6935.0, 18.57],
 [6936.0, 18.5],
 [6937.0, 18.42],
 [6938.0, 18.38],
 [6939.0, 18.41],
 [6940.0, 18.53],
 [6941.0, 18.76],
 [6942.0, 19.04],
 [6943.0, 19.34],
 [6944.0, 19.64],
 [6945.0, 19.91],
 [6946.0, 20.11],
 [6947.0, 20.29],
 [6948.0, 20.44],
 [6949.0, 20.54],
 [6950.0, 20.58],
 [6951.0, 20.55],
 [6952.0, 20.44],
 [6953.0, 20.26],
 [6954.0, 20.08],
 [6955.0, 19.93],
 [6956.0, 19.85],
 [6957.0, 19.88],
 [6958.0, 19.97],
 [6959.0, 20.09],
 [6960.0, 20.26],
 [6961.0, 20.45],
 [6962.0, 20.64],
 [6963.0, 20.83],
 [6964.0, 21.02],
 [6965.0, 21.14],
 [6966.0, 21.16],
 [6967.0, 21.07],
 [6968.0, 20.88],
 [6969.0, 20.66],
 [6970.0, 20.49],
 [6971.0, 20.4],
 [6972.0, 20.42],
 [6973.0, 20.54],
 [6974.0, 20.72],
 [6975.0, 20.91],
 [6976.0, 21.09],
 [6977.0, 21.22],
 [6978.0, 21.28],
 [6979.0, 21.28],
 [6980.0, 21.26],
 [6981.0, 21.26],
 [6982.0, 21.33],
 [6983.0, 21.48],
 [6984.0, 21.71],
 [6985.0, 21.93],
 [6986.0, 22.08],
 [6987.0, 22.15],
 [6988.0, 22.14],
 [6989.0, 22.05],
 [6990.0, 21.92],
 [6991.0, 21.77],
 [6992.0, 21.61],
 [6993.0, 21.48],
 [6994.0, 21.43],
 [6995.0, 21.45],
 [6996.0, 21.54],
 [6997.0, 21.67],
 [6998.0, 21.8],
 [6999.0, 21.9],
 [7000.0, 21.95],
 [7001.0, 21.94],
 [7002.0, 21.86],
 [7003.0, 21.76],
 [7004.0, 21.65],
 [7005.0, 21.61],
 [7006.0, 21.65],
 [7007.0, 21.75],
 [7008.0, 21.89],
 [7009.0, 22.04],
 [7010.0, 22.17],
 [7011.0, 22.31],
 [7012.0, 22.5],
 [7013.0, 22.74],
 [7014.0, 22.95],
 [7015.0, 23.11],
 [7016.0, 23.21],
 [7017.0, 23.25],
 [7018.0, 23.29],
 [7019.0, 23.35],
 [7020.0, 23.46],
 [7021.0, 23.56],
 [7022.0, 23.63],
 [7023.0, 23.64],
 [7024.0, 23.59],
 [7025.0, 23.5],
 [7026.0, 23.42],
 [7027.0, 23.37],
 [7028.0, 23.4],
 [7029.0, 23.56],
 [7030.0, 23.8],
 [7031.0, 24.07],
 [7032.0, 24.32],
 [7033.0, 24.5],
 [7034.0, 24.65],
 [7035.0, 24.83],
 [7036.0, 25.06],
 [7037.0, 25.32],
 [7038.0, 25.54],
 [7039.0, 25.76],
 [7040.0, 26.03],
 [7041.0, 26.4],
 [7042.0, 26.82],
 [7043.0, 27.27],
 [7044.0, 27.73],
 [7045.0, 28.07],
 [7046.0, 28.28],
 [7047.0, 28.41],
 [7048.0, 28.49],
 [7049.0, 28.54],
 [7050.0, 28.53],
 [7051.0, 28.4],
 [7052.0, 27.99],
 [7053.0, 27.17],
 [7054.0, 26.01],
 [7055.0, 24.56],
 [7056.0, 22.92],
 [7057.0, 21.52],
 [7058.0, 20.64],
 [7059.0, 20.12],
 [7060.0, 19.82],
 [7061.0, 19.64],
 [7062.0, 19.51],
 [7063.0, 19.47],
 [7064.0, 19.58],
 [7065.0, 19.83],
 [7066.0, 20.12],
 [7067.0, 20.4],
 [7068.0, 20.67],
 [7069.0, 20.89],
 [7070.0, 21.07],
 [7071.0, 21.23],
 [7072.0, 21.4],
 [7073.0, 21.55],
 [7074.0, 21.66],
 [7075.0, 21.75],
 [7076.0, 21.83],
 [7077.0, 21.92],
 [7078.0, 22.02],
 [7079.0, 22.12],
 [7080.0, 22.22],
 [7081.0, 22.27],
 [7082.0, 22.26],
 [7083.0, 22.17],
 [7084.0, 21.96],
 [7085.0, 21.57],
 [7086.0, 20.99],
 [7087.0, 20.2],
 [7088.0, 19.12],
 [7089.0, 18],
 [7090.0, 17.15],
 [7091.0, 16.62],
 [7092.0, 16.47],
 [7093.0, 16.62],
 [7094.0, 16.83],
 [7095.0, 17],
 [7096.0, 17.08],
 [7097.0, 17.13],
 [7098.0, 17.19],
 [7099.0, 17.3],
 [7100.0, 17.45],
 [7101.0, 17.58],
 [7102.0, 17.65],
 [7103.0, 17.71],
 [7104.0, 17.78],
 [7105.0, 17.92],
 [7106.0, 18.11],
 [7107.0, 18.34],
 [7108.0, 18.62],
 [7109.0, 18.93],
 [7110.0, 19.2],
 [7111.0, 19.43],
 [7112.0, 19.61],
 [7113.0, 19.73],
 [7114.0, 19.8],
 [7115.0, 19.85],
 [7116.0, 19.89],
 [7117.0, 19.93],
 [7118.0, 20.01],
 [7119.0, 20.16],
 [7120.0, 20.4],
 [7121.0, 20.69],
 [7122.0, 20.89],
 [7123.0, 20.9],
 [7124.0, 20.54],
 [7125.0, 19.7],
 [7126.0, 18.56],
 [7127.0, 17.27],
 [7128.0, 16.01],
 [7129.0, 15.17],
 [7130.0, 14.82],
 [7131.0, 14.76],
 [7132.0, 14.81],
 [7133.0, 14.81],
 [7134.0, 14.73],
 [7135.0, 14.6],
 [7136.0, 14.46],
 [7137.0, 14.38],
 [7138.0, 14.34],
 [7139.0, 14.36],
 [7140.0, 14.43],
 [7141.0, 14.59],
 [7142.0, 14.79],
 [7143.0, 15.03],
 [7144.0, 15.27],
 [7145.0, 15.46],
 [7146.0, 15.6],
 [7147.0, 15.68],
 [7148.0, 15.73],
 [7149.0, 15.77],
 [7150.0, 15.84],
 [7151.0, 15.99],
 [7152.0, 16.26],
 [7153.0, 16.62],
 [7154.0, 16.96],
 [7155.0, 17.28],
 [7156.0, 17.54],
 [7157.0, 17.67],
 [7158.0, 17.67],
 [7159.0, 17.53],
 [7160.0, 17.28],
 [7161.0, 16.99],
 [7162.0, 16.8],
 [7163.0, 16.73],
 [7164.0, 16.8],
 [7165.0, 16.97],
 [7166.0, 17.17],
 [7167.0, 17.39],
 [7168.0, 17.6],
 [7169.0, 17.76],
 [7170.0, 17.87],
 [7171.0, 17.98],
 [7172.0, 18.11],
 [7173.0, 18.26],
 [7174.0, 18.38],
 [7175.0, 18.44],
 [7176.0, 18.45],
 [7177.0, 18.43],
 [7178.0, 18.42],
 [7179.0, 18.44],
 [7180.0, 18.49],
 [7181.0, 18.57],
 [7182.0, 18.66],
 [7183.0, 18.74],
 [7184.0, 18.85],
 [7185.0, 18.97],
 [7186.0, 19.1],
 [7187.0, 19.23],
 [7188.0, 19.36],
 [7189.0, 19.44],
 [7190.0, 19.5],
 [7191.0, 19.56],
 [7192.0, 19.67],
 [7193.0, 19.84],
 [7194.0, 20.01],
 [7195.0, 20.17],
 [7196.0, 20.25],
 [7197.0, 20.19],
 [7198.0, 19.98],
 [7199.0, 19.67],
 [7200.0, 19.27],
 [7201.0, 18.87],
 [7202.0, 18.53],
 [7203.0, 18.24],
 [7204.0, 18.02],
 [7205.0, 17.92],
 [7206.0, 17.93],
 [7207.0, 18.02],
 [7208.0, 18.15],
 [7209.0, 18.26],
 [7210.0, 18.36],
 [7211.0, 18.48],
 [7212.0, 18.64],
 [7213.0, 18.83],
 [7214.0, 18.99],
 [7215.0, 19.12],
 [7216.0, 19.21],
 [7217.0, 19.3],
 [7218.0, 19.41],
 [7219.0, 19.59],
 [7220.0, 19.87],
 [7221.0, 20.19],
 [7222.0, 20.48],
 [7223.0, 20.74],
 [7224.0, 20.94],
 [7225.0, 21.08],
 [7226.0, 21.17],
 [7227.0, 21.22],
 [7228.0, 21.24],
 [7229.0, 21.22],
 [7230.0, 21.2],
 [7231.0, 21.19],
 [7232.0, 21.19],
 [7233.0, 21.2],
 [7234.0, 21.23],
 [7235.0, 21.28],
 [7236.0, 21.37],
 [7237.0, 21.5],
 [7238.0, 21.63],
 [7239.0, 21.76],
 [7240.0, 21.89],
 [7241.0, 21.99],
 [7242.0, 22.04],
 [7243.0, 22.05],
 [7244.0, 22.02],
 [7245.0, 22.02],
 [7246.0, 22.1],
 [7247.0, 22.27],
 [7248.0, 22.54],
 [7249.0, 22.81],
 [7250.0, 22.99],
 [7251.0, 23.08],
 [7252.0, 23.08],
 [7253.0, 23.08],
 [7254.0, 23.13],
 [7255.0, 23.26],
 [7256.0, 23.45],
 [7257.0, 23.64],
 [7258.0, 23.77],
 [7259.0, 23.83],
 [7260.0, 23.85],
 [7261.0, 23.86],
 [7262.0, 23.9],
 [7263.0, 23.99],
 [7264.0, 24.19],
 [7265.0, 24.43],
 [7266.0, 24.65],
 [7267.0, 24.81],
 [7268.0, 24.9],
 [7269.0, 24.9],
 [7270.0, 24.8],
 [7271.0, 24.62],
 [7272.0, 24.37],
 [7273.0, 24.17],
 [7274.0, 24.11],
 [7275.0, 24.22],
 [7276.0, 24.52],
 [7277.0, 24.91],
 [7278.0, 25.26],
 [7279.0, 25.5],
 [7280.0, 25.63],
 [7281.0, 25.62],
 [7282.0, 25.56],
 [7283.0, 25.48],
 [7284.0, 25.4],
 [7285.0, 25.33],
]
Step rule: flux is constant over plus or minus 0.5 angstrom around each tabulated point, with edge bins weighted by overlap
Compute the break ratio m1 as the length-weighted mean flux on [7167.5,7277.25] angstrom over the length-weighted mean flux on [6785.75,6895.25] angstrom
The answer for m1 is 1.47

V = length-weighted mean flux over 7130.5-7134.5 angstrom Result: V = 14.8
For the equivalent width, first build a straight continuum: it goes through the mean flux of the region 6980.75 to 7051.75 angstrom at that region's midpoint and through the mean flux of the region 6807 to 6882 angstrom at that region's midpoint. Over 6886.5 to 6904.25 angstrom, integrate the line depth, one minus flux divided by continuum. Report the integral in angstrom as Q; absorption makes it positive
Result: 1.9 angstrom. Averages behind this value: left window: 14.2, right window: 23.6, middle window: 15.2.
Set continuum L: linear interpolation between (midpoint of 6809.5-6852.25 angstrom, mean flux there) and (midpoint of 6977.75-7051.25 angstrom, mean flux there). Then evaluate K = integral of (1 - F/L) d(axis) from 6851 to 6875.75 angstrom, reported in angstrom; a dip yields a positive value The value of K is 3.4 angstrom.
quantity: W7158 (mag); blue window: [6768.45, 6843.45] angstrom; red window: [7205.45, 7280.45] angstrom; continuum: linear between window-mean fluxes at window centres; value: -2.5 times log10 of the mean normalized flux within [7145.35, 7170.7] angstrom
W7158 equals 0.21 mag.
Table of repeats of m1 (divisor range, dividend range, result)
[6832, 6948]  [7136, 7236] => 1.17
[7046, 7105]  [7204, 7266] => 1.01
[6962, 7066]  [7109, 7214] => 0.78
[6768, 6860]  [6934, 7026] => 1.49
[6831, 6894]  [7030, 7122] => 1.50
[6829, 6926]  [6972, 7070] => 1.53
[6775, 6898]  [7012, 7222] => 1.39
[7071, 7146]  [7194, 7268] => 1.15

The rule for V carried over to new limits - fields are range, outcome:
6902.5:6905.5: 15.4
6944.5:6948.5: 20.2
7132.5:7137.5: 14.6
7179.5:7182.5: 18.6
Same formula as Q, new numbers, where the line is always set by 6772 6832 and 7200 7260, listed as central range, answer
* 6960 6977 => -4.09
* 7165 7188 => 1.96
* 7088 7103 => 1.21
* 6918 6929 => -0.54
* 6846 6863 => 1.32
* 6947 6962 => -3.38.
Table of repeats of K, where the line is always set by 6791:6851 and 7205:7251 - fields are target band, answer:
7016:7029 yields -4.5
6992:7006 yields -3.8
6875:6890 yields 0.2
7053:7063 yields -2.2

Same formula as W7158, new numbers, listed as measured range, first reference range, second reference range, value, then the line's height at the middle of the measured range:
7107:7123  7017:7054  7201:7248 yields 0.18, 23.3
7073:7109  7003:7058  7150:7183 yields 0.12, 21.4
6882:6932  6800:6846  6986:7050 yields 0.14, 18.3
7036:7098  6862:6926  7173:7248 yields -0.24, 17.8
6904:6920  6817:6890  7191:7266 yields -0.09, 15.4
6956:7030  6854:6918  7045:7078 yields -0.10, 19.9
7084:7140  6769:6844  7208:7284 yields 0.11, 19.9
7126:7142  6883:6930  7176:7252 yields 0.26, 19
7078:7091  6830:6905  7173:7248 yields -0.16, 17.9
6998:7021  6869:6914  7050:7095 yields -0.17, 19.1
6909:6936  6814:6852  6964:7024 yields 0.08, 18.5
